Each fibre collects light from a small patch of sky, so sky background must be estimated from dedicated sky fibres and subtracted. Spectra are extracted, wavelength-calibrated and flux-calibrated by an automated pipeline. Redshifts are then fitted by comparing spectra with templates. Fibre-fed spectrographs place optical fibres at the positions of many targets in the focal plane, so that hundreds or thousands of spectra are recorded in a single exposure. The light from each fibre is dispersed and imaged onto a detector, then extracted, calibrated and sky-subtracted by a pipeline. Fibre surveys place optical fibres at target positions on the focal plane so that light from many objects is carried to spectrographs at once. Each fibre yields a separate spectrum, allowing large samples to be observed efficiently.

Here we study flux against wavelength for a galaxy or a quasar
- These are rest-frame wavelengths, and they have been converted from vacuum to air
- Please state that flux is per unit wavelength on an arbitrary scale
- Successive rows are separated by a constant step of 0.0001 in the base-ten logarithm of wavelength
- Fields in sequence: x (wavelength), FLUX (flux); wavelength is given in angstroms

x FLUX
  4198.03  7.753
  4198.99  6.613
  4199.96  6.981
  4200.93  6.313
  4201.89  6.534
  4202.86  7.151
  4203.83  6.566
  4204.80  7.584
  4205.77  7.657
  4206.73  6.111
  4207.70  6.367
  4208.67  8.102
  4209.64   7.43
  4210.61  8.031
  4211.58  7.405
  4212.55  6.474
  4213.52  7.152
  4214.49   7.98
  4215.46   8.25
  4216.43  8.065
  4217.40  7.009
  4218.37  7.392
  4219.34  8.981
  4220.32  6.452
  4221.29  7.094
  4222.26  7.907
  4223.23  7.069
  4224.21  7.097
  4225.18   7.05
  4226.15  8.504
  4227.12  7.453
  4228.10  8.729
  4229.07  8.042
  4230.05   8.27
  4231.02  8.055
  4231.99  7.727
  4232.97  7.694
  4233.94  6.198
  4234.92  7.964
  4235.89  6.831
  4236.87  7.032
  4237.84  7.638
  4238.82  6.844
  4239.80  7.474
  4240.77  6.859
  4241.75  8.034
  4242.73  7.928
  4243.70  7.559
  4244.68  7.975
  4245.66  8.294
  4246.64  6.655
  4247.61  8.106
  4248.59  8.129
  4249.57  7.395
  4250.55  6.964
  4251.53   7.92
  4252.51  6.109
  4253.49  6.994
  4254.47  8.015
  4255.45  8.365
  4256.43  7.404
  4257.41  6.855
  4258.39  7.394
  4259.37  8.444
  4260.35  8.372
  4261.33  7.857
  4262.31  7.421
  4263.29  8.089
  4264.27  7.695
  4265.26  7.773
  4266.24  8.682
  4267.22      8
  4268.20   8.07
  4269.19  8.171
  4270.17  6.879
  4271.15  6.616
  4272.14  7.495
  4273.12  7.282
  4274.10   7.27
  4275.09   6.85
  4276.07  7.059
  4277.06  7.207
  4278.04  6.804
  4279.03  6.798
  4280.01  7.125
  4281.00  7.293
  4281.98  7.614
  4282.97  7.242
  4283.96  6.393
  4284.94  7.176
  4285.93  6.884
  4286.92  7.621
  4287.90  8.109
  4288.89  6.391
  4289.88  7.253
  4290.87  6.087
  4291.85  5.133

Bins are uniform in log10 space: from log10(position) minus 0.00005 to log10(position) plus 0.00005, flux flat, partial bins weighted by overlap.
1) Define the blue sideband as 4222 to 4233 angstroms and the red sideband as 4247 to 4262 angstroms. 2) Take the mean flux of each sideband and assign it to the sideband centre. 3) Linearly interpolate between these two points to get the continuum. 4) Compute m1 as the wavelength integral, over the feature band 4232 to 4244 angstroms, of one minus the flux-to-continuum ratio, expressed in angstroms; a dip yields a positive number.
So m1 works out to 0.59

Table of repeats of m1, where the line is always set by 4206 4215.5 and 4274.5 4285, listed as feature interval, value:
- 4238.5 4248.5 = -0.60 angstroms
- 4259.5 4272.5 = -1.28 angstroms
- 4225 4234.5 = -0.74 angstroms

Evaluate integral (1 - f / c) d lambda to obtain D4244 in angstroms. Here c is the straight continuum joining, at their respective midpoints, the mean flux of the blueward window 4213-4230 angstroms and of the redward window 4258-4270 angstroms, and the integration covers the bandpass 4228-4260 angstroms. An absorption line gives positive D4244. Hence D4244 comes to 1.1 angstroms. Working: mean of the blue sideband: 7.67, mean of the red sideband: 7.97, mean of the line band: 7.56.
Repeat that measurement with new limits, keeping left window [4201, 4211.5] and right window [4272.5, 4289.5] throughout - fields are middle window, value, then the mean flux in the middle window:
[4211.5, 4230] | -1.23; 7.6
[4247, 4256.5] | -0.54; 7.53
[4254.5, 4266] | -1.11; 7.82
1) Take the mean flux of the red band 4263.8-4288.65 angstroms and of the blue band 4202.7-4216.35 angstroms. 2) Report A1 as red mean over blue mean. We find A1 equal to 1.00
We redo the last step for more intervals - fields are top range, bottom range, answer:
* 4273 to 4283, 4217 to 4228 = 0.95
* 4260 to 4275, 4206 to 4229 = 1.02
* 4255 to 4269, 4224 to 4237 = 1.03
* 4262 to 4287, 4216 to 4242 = 0.98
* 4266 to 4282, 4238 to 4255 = 0.98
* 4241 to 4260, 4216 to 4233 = 0.99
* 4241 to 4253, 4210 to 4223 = 1.00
